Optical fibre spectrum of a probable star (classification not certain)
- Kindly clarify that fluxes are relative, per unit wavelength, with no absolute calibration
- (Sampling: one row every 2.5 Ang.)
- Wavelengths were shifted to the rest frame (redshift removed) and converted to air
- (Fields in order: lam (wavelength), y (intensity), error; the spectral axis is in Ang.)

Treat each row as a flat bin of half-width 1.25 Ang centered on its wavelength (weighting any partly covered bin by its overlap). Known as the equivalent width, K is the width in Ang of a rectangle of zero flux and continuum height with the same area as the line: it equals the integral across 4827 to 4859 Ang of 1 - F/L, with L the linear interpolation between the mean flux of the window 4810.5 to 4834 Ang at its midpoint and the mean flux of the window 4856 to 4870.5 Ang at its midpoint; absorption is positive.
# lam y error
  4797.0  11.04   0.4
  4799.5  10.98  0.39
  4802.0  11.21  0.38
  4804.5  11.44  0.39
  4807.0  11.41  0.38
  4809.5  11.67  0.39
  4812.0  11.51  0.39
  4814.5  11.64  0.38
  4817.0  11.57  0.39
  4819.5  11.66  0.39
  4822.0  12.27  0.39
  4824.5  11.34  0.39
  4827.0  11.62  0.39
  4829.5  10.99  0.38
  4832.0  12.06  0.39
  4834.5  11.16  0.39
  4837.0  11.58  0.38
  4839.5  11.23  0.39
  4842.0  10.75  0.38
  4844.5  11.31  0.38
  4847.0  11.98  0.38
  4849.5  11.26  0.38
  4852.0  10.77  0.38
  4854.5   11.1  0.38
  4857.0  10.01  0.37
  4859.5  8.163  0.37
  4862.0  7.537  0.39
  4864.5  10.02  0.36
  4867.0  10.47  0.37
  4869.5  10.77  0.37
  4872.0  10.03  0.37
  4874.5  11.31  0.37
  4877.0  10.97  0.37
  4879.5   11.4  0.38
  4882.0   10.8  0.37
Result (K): -1.85 Ang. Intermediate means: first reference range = 11.6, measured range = 11.1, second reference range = 9.46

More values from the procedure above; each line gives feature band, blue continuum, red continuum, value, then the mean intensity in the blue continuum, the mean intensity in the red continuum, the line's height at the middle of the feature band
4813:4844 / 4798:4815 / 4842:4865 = -1.8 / 11.4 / 10.3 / 10.9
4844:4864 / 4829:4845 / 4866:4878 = 1.5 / 11.3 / 10.7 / 11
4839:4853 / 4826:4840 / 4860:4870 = -0.7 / 11.4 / 9.5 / 10.7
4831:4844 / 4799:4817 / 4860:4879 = -0.6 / 11.4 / 10.1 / 10.8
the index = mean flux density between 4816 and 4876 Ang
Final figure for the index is 10.9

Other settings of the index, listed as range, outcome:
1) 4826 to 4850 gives 11.4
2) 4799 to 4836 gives 11.5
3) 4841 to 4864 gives 10.3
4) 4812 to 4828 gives 11.7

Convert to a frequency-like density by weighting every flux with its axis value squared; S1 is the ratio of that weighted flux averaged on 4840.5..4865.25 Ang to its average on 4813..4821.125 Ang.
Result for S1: 0.90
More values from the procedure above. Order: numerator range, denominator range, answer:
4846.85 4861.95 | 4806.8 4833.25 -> 0.89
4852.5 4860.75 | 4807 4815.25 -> 0.87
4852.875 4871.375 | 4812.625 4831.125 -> 0.86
